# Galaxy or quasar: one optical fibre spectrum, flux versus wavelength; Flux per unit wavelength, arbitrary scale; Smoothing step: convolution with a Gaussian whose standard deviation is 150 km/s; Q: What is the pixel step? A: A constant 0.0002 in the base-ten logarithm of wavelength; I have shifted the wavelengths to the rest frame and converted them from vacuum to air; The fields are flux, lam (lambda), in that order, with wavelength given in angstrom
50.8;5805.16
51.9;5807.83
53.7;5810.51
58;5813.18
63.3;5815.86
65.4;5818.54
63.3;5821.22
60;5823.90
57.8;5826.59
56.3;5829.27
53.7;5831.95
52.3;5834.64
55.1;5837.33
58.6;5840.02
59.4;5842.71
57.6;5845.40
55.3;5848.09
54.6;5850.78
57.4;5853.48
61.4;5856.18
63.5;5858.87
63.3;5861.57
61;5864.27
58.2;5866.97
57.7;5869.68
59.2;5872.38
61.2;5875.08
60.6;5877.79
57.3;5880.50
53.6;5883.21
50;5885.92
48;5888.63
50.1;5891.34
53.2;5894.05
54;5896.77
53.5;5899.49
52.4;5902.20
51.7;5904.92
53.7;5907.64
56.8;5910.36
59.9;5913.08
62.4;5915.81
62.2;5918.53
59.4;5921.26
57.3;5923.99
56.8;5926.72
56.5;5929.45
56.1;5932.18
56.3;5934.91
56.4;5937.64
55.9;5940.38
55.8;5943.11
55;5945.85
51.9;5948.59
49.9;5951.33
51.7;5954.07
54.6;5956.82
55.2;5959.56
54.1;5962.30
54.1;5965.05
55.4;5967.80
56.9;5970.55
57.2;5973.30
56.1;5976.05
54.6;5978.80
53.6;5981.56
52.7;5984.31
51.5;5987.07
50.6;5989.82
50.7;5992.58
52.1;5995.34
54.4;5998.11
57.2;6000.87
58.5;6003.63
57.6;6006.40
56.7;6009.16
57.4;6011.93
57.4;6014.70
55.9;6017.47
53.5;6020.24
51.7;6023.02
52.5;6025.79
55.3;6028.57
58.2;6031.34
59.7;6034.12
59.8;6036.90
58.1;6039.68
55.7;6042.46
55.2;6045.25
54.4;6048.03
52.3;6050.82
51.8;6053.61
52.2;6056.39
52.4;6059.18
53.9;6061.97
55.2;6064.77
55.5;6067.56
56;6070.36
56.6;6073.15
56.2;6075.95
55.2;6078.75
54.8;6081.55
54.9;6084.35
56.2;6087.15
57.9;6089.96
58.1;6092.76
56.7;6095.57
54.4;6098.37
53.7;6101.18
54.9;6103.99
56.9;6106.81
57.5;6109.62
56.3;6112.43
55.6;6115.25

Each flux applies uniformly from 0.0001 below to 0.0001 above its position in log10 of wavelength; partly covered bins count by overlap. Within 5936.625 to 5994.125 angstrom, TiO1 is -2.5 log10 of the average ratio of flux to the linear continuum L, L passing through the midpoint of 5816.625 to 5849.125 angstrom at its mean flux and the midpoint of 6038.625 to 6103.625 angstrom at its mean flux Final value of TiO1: 0.05 mag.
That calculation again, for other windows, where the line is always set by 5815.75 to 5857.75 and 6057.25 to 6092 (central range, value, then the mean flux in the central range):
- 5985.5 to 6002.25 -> 0.07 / 52.8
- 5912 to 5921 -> -0.07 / 61.3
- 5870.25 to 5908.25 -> 0.06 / 54.3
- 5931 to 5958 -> 0.05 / 54.3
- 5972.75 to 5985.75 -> 0.04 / 54.7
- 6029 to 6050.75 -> -0.02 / 56.9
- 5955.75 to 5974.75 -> 0.02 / 55.4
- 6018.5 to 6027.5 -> 0.06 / 52.8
